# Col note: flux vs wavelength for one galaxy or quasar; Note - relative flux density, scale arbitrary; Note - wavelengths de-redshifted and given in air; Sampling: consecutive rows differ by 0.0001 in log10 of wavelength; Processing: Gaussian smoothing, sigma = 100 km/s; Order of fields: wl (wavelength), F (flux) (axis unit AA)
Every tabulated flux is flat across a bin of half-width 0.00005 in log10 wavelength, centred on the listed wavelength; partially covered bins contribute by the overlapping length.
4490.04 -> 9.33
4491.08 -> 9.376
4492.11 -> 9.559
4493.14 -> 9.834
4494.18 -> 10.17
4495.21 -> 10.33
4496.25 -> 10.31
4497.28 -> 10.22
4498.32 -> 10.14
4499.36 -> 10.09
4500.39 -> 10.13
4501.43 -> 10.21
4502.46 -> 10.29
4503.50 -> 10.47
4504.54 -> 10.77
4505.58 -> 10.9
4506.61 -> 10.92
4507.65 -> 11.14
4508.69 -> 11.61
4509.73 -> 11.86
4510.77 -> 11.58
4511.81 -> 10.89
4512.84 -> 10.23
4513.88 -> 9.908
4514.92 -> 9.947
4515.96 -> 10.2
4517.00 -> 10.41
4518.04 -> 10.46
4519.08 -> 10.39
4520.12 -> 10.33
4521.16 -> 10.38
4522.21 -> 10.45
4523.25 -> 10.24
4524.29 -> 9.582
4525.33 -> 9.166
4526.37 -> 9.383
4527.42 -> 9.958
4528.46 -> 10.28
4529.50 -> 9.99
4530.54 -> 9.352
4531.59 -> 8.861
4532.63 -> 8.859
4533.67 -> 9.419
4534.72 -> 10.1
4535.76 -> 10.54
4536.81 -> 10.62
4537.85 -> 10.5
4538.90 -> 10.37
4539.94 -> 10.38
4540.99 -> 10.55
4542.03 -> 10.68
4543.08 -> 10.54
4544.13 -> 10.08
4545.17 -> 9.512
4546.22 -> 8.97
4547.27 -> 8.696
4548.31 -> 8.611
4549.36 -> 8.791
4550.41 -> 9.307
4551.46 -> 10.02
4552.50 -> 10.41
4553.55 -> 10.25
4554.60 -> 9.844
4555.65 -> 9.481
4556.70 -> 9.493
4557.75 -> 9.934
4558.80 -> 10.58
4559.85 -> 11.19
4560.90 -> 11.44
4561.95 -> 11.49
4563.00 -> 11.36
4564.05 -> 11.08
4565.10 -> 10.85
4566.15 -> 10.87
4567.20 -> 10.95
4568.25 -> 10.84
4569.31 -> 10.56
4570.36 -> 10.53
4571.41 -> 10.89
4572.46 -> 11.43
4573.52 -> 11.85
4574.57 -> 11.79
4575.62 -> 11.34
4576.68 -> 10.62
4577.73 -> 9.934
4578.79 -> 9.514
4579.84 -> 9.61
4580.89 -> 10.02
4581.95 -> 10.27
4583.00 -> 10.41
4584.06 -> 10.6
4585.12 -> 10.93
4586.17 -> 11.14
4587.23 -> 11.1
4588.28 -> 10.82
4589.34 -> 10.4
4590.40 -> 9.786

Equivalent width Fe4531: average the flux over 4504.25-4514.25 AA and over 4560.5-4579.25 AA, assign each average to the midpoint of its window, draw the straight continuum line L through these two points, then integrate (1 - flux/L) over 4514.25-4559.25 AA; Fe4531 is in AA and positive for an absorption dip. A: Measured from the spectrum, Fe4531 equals 4.4 AA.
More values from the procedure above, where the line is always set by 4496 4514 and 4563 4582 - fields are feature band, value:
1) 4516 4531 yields 0.9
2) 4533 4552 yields 1.5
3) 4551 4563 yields 0.3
